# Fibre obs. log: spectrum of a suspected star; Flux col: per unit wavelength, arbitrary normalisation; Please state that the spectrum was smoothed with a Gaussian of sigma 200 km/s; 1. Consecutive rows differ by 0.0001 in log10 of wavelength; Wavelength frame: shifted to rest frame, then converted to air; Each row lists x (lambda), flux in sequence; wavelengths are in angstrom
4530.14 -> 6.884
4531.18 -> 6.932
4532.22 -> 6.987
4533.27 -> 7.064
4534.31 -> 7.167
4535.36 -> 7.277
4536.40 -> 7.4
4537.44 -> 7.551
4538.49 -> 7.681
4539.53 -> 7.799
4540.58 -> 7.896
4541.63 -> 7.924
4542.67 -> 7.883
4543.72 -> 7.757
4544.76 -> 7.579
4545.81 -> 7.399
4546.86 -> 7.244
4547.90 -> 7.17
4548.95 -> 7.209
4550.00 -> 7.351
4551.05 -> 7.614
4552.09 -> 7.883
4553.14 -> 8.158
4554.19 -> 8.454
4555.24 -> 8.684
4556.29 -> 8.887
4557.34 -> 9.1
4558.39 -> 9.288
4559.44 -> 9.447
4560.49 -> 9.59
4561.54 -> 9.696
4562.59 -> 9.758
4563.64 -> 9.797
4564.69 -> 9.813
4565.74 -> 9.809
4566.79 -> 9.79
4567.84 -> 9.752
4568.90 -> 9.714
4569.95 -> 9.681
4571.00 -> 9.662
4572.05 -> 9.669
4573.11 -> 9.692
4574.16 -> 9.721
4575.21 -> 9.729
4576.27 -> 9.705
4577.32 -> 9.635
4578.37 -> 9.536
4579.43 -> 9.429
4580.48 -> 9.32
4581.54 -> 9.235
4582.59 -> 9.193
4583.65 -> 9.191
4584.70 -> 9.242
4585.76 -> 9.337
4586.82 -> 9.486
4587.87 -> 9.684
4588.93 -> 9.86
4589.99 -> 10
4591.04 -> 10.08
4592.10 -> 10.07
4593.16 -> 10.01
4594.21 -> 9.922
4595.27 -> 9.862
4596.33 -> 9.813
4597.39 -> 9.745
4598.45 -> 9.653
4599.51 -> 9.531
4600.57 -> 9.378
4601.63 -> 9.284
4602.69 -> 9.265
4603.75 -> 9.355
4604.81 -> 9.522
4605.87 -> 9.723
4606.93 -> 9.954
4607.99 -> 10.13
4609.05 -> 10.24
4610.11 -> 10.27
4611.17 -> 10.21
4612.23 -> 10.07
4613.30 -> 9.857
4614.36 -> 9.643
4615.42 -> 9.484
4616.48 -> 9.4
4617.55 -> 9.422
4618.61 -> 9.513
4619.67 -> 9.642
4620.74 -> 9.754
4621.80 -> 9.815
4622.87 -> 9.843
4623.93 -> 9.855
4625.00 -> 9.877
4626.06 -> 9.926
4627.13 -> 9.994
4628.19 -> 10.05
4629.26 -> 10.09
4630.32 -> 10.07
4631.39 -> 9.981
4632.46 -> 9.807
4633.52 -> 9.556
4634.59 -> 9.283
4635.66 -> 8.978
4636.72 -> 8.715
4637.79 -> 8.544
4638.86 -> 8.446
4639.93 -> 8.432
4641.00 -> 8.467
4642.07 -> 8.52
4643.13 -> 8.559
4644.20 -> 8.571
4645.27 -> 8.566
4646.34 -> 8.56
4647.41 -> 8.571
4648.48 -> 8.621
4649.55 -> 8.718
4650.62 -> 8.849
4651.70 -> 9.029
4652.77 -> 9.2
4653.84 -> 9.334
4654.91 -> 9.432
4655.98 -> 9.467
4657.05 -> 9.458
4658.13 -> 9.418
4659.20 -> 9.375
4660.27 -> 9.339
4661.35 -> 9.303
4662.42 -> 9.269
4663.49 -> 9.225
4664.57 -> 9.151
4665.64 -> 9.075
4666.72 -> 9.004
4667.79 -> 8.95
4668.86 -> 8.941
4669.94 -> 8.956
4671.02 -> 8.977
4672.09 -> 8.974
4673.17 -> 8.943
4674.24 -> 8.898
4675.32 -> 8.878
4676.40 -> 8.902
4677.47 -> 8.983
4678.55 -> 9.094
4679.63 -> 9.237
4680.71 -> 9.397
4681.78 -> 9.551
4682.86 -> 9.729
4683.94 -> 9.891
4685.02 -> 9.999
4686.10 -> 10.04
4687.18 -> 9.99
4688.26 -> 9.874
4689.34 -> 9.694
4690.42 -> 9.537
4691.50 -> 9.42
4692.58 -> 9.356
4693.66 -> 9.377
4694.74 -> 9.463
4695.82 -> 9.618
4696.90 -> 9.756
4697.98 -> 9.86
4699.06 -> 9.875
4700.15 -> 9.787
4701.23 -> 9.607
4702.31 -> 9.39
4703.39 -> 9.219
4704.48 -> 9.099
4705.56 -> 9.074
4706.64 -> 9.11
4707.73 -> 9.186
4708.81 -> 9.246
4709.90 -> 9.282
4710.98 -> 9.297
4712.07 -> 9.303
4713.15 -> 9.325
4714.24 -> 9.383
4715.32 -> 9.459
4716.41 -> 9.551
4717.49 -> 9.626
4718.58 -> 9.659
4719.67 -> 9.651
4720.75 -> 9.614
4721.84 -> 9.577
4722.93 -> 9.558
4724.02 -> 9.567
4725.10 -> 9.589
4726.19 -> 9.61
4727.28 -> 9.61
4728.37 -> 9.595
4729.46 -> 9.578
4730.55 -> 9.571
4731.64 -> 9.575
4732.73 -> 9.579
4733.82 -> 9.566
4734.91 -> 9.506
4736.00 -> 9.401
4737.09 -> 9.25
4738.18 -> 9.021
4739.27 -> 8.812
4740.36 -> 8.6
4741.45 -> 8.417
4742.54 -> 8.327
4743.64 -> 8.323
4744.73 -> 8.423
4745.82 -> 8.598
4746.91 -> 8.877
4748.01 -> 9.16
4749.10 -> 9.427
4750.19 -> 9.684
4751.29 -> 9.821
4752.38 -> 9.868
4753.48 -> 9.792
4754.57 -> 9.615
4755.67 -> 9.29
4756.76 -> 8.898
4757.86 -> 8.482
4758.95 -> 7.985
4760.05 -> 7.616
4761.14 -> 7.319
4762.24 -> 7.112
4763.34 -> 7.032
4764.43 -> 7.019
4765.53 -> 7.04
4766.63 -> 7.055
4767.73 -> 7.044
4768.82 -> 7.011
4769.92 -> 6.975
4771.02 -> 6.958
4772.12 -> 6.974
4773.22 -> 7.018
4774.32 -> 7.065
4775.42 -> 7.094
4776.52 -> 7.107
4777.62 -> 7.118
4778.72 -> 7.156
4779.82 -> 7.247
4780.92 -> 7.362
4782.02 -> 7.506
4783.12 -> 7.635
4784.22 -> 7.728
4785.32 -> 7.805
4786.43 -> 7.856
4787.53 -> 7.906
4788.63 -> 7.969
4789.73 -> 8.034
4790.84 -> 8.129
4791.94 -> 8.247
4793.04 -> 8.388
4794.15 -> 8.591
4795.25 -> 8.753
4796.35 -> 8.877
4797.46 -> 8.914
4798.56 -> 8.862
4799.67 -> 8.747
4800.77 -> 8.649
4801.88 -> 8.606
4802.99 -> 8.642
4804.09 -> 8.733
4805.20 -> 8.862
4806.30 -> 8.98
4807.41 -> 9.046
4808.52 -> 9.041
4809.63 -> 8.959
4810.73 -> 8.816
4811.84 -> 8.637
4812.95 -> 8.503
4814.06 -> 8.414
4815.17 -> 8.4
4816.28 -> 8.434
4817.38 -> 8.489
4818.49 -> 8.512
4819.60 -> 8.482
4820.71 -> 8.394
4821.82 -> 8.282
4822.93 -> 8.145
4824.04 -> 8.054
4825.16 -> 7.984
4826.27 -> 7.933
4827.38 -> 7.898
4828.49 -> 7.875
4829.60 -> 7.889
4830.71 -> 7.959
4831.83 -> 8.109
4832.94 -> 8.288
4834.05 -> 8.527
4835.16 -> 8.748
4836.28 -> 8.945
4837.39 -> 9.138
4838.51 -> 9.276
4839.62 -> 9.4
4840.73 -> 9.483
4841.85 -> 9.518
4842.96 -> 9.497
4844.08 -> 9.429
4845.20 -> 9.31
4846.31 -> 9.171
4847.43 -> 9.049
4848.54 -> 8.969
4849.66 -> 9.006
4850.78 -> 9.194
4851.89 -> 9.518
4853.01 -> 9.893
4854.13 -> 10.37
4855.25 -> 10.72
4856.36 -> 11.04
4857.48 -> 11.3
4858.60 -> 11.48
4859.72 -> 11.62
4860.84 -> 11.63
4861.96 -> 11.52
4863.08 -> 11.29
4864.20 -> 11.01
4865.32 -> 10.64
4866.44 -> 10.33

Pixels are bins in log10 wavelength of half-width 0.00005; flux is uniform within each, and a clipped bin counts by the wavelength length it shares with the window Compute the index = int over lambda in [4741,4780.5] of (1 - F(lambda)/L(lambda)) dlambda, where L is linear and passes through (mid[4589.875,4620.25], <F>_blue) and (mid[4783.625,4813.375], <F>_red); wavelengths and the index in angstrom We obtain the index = 3.5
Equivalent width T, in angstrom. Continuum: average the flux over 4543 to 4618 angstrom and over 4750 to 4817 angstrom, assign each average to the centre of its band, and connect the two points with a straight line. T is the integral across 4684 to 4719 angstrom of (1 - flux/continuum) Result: -3.7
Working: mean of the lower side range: 9.32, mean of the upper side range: 8.13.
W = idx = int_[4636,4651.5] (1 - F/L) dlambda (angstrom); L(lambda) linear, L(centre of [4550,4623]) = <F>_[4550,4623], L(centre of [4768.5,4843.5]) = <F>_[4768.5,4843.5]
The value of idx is 1.0 angstrom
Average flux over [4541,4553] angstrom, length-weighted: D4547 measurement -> 7.57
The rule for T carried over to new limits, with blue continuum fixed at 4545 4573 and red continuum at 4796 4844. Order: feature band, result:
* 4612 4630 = -1.97 angstrom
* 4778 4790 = 1.42 angstrom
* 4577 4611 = -3.17 angstrom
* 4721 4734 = -1.29 angstrom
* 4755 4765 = 0.93 angstrom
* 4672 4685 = -0.72 angstrom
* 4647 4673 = -0.99 angstrom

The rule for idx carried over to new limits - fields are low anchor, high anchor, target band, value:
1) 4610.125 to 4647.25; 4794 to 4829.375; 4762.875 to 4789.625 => 4.3 angstrom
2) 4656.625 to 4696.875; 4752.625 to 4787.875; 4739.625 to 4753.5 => -1.6 angstrom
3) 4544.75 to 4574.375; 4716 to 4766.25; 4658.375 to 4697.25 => -1.7 angstrom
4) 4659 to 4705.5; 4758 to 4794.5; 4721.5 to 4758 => -4.7 angstrom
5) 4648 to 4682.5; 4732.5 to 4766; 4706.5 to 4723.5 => -1.1 angstrom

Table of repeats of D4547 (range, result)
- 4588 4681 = 9.38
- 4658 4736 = 9.41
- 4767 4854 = 8.36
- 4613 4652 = 9.27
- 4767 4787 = 7.26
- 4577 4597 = 9.63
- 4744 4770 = 8.32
